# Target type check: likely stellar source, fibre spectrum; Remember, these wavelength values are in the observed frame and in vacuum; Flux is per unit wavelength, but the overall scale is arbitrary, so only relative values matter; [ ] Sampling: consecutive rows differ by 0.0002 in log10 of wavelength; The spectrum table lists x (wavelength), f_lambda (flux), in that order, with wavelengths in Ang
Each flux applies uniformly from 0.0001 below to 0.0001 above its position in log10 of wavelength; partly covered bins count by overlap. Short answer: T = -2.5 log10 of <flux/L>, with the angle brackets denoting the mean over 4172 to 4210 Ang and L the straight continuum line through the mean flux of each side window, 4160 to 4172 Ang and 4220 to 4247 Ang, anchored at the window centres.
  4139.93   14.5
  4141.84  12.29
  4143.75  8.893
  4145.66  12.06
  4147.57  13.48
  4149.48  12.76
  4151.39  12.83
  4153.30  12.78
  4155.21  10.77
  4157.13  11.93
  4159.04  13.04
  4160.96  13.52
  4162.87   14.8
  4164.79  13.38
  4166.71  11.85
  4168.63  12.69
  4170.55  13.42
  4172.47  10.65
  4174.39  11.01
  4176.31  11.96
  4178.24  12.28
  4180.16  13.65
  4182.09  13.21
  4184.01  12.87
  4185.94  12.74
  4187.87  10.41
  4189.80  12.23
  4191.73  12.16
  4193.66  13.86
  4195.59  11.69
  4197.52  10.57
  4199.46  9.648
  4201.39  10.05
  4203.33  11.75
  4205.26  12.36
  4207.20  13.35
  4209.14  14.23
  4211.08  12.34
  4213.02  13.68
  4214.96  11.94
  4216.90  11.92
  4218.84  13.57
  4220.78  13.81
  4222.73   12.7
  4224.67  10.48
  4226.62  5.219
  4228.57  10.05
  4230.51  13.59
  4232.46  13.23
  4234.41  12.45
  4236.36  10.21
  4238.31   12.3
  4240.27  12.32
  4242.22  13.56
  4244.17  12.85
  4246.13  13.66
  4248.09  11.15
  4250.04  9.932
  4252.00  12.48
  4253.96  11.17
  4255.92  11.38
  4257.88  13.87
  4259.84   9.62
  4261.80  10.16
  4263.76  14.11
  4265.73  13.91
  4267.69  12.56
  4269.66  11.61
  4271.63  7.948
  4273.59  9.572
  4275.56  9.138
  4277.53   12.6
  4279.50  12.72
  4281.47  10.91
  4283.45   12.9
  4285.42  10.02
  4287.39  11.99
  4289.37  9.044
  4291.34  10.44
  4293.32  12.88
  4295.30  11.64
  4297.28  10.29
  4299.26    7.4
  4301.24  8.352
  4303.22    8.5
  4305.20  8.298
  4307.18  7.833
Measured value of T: 0.06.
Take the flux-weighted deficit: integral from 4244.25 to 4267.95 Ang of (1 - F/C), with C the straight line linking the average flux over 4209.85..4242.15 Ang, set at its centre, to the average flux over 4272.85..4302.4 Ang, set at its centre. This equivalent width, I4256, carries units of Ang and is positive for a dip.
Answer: -1.5 Ang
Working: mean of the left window 11.9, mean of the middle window 12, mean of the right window 10.7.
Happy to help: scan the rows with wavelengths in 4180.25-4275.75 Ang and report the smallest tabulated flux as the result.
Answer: 5.219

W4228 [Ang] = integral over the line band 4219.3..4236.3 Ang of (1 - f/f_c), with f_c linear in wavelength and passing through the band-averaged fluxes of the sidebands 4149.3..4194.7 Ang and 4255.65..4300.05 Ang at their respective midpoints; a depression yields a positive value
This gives 0.5 Ang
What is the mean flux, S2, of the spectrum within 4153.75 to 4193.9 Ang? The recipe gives 12.5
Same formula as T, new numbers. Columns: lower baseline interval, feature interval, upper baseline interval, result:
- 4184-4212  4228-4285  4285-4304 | -0.09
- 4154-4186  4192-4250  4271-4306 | -0.04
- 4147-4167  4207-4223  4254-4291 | -0.08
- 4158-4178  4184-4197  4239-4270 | 0.03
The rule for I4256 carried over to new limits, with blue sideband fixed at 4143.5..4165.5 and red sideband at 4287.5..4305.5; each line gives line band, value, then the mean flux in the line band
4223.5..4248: -1.4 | 11.7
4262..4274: -1.4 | 11.6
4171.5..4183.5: 0.0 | 12.2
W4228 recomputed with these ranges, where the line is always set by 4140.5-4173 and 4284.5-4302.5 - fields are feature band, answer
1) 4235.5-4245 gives -1.0 Ang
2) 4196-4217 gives -0.6 Ang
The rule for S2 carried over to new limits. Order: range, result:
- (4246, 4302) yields 11.1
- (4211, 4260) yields 11.9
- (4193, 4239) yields 11.9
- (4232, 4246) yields 12.5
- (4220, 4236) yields 11.4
